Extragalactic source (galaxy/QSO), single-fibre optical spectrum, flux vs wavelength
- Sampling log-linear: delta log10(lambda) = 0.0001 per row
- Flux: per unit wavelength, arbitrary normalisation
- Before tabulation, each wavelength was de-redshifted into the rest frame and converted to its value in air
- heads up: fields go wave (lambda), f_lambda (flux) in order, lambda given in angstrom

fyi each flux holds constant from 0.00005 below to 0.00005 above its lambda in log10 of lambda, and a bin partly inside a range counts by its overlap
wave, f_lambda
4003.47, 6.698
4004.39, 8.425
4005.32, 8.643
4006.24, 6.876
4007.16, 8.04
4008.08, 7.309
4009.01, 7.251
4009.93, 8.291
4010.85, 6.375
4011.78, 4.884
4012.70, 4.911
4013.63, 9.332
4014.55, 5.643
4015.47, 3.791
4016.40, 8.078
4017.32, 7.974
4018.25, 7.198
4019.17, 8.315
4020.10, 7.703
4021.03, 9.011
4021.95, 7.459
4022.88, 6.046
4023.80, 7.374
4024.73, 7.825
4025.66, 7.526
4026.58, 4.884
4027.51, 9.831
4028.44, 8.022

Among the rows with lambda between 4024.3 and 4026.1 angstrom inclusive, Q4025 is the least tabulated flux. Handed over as 7.526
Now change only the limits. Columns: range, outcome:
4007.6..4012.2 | 4.884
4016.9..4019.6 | 7.198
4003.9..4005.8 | 8.425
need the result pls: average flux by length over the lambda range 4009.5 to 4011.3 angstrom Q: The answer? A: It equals 7.34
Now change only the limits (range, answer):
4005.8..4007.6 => 7.47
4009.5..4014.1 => 6.74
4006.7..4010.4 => 7.73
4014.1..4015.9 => 4.74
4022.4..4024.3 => 6.73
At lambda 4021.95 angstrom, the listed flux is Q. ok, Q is 7.459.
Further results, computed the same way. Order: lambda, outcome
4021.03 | 9.011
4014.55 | 5.643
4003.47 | 6.698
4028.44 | 8.022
